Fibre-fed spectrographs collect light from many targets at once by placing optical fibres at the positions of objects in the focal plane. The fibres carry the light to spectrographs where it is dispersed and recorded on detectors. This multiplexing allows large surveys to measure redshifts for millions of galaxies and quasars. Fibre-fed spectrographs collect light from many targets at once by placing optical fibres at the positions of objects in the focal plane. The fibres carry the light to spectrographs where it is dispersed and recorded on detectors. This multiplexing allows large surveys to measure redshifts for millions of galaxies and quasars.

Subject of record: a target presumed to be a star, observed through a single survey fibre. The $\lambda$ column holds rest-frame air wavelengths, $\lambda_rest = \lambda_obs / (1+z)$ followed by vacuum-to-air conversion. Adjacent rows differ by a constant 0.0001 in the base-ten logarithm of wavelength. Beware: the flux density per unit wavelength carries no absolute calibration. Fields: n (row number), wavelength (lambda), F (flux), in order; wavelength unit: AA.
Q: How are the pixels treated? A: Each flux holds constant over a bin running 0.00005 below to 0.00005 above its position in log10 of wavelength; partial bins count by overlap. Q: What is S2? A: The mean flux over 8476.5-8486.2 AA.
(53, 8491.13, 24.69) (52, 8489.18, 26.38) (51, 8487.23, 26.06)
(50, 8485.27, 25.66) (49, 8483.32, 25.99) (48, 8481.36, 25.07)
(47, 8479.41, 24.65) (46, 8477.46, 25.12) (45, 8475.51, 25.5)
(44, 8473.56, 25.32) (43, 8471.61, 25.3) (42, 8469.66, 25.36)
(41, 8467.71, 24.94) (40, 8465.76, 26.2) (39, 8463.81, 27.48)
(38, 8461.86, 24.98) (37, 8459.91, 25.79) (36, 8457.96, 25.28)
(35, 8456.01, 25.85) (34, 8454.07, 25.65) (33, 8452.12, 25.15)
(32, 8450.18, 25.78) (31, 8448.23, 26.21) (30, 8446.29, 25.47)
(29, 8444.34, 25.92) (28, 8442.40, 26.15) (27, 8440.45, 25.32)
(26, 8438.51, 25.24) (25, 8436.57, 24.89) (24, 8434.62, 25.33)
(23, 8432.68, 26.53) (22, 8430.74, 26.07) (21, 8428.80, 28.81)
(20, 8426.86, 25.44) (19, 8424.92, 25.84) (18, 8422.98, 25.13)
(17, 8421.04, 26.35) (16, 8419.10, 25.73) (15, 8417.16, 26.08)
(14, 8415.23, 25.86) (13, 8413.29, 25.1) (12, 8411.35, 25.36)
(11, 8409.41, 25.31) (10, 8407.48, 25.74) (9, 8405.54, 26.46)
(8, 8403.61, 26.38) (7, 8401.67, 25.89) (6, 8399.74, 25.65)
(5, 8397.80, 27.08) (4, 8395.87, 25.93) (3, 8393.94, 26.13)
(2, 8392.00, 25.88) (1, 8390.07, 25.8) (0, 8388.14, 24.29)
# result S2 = 25.3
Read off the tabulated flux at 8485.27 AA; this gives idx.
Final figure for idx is 25.66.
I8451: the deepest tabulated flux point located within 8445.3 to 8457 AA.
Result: 25.15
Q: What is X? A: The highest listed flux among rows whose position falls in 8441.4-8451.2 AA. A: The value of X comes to 26.21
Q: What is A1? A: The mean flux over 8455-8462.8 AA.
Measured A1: 25.5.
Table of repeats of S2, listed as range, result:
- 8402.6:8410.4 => 26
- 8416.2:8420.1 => 25.9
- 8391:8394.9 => 26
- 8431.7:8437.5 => 25.6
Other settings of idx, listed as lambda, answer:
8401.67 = 25.89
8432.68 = 26.53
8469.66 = 25.36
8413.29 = 25.1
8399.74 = 25.65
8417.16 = 26.08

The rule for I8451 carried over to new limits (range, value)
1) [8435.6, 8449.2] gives 24.89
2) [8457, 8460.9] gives 25.28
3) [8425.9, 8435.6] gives 25.33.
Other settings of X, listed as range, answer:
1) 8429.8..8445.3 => 26.53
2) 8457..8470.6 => 27.48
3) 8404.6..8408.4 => 26.46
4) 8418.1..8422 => 26.35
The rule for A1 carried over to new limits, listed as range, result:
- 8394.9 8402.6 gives 26.2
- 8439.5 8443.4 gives 25.7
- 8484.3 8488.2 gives 25.8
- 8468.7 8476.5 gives 25.4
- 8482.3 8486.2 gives 25.8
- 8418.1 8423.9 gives 25.7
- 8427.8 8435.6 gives 26.7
